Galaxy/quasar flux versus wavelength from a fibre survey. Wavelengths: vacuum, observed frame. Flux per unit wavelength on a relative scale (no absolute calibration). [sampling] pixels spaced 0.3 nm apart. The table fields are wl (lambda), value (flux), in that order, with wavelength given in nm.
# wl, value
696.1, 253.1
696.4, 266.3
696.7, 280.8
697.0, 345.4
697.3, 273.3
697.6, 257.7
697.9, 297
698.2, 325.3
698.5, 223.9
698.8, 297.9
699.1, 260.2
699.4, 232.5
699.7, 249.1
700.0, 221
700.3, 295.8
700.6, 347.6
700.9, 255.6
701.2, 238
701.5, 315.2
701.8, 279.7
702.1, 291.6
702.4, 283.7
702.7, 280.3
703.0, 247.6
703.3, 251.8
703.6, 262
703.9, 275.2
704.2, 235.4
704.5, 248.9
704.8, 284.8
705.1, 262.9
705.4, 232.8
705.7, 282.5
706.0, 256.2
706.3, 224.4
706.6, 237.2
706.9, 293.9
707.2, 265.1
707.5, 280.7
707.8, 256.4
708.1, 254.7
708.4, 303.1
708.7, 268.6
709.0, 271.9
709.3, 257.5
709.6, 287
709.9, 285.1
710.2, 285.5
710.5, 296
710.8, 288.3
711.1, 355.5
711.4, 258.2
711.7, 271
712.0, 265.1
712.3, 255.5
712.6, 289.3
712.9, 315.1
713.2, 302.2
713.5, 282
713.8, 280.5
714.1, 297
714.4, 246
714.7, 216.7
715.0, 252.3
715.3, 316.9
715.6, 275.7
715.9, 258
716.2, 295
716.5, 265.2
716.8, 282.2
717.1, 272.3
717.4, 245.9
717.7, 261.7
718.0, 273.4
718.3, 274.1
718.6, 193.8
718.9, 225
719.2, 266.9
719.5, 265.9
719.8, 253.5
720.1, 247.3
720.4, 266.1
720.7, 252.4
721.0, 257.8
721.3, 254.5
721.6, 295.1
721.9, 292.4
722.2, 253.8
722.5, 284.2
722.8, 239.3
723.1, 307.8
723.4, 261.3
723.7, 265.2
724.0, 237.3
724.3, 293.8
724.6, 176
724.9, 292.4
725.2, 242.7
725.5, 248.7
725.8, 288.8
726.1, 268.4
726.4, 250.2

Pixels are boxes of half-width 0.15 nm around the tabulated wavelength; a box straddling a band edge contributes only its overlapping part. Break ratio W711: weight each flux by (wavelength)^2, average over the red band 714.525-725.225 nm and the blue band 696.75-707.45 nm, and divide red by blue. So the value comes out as 1.02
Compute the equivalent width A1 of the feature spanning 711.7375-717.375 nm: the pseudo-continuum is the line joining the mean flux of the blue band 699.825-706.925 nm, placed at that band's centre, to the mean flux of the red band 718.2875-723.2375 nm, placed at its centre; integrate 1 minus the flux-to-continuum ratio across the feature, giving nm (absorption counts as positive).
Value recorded -0.28 nm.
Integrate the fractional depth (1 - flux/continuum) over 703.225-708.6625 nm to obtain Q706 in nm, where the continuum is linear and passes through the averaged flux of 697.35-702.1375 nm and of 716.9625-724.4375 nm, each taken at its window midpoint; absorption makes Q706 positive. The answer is 0.17 nm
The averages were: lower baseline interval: 274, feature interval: 262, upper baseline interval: 262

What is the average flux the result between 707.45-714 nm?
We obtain 282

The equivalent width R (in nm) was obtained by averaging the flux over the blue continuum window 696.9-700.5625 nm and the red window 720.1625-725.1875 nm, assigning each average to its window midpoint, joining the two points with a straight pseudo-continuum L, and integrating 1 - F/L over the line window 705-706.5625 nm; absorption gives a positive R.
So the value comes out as 0.12 nm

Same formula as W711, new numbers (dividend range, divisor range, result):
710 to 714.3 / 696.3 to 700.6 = 1.09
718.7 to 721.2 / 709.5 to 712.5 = 0.91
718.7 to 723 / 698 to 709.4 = 1.02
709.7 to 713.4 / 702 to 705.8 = 1.12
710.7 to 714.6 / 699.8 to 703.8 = 1.07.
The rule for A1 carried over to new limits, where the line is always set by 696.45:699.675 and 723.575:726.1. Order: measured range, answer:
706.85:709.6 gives -0.03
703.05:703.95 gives 0.04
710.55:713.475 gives -0.24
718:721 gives 0.11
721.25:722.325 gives -0.07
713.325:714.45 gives -0.06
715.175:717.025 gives -0.13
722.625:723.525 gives -0.04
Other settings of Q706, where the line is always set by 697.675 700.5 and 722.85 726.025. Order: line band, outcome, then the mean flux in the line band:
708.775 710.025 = -0.05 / 275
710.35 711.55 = -0.16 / 300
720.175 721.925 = -0.04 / 267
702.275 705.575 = 0.08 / 260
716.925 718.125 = 0.00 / 264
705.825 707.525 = 0.05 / 258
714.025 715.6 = -0.01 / 265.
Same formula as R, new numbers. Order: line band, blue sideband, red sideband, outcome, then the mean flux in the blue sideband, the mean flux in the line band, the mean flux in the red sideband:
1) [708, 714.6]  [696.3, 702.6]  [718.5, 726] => -0.35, 278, 282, 259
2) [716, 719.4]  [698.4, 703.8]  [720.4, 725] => 0.07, 269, 260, 264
